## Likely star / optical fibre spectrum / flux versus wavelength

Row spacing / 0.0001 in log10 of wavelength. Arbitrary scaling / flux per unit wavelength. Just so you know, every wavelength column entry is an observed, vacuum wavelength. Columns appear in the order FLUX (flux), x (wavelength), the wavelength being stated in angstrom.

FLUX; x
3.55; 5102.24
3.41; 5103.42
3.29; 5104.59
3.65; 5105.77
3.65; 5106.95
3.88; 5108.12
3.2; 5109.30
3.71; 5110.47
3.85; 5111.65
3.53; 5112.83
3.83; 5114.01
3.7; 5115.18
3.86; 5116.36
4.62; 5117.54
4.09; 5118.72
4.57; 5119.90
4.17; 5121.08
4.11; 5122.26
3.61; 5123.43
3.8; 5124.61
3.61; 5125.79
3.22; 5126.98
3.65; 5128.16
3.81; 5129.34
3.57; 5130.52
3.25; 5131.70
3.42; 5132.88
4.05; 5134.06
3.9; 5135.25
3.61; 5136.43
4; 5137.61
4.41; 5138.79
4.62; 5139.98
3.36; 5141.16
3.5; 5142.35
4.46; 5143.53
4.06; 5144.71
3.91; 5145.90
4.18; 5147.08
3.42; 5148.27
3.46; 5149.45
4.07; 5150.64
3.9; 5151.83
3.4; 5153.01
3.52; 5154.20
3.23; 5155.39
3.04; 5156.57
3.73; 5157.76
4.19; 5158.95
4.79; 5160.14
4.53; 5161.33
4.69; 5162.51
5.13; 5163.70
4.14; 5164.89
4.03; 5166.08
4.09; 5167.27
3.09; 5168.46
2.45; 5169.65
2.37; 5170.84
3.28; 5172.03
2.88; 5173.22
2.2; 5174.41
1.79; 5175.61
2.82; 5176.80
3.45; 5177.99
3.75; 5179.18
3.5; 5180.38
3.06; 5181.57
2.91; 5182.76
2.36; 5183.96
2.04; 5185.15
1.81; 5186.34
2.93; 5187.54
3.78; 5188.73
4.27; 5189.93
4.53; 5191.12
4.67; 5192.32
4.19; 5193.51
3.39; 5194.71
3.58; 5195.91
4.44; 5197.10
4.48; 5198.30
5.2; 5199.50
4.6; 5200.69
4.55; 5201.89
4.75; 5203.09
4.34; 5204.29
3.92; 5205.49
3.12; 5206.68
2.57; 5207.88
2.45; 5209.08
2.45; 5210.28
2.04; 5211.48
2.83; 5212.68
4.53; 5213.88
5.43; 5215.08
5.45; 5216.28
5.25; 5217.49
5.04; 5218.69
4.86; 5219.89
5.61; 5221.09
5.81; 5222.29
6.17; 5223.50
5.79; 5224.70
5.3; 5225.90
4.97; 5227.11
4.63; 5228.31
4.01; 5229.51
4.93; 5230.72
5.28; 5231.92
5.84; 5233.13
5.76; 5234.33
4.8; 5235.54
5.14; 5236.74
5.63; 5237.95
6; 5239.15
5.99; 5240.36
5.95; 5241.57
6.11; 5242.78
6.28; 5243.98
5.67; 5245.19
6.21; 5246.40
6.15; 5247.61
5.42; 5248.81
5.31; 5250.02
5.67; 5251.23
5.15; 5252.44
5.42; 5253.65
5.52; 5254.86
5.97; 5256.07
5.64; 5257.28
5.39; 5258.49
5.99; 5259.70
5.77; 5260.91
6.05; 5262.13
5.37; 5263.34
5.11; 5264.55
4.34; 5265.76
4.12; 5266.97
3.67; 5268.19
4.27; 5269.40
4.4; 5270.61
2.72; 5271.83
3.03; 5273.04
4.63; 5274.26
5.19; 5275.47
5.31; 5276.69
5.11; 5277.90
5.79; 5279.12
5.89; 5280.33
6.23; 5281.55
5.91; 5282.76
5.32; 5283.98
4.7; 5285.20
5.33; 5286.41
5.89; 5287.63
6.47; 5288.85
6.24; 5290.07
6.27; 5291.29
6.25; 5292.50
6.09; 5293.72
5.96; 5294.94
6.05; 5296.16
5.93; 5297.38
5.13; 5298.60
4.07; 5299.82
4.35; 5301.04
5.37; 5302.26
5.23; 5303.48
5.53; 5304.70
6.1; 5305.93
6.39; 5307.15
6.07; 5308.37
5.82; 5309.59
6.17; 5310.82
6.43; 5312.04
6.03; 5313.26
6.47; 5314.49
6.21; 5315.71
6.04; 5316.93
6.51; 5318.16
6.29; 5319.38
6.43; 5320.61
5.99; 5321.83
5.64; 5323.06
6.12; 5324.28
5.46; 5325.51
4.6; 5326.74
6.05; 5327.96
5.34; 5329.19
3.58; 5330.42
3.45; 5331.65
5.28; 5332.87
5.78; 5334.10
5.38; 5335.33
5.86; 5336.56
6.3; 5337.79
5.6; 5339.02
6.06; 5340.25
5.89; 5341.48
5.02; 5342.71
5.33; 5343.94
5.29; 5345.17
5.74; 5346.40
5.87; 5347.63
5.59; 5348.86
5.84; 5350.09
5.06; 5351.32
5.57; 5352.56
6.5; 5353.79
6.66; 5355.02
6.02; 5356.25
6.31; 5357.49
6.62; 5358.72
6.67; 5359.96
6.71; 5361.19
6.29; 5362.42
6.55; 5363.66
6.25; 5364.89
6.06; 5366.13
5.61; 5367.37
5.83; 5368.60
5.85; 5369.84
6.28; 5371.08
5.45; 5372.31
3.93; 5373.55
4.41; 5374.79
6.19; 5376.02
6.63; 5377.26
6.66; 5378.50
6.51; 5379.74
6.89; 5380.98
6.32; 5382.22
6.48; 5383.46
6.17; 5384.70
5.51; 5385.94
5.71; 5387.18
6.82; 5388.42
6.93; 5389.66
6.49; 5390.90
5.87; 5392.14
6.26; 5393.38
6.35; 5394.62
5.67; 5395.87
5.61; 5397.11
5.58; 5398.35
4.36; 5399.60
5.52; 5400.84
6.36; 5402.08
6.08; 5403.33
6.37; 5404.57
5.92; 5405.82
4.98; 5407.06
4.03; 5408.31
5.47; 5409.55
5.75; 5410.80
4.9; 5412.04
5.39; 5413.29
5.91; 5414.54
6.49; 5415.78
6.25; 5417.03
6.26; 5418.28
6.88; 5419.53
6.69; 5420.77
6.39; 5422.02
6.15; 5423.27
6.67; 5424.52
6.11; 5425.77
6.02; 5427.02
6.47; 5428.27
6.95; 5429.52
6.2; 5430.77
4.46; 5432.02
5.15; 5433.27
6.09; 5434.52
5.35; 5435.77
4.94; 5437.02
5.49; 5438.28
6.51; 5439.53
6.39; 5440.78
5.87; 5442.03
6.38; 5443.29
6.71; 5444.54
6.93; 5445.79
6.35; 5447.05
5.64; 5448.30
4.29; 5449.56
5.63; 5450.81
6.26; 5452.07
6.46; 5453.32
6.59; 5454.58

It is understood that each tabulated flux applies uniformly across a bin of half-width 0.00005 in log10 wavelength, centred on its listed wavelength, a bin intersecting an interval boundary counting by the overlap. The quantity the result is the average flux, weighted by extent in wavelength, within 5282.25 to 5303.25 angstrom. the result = 5.6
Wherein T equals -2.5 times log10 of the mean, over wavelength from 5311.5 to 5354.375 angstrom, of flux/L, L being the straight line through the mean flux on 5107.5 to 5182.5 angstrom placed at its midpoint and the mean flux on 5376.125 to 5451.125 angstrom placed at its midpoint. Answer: -0.07 mag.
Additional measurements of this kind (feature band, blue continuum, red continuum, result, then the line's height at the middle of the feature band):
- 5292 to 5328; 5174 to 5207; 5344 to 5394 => -0.11 mag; 5.24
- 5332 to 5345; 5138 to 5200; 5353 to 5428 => -0.03 mag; 5.47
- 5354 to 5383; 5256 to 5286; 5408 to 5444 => -0.10 mag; 5.6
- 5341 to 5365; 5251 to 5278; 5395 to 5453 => -0.10 mag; 5.46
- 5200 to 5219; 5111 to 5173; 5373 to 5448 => 0.11 mag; 4.36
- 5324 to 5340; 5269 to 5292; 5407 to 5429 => 0.04 mag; 5.49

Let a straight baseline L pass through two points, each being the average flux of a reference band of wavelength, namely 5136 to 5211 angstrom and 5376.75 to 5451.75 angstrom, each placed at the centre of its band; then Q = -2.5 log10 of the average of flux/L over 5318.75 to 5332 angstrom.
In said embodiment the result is -0.06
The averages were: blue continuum 3.64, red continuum 5.99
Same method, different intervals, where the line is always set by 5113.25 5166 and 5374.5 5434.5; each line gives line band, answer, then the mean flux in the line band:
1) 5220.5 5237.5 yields -0.15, 5.29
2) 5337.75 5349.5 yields -0.02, 5.64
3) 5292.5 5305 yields -0.05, 5.41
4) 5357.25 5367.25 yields -0.13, 6.39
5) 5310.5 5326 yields -0.16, 6.14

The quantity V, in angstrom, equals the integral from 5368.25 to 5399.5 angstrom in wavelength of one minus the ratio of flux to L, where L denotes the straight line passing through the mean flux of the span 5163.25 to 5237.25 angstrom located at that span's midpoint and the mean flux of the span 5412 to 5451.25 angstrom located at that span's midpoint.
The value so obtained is -2.2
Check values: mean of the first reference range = 4.01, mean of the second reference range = 6.01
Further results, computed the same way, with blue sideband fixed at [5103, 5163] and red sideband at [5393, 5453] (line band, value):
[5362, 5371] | -1.0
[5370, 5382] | -0.7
